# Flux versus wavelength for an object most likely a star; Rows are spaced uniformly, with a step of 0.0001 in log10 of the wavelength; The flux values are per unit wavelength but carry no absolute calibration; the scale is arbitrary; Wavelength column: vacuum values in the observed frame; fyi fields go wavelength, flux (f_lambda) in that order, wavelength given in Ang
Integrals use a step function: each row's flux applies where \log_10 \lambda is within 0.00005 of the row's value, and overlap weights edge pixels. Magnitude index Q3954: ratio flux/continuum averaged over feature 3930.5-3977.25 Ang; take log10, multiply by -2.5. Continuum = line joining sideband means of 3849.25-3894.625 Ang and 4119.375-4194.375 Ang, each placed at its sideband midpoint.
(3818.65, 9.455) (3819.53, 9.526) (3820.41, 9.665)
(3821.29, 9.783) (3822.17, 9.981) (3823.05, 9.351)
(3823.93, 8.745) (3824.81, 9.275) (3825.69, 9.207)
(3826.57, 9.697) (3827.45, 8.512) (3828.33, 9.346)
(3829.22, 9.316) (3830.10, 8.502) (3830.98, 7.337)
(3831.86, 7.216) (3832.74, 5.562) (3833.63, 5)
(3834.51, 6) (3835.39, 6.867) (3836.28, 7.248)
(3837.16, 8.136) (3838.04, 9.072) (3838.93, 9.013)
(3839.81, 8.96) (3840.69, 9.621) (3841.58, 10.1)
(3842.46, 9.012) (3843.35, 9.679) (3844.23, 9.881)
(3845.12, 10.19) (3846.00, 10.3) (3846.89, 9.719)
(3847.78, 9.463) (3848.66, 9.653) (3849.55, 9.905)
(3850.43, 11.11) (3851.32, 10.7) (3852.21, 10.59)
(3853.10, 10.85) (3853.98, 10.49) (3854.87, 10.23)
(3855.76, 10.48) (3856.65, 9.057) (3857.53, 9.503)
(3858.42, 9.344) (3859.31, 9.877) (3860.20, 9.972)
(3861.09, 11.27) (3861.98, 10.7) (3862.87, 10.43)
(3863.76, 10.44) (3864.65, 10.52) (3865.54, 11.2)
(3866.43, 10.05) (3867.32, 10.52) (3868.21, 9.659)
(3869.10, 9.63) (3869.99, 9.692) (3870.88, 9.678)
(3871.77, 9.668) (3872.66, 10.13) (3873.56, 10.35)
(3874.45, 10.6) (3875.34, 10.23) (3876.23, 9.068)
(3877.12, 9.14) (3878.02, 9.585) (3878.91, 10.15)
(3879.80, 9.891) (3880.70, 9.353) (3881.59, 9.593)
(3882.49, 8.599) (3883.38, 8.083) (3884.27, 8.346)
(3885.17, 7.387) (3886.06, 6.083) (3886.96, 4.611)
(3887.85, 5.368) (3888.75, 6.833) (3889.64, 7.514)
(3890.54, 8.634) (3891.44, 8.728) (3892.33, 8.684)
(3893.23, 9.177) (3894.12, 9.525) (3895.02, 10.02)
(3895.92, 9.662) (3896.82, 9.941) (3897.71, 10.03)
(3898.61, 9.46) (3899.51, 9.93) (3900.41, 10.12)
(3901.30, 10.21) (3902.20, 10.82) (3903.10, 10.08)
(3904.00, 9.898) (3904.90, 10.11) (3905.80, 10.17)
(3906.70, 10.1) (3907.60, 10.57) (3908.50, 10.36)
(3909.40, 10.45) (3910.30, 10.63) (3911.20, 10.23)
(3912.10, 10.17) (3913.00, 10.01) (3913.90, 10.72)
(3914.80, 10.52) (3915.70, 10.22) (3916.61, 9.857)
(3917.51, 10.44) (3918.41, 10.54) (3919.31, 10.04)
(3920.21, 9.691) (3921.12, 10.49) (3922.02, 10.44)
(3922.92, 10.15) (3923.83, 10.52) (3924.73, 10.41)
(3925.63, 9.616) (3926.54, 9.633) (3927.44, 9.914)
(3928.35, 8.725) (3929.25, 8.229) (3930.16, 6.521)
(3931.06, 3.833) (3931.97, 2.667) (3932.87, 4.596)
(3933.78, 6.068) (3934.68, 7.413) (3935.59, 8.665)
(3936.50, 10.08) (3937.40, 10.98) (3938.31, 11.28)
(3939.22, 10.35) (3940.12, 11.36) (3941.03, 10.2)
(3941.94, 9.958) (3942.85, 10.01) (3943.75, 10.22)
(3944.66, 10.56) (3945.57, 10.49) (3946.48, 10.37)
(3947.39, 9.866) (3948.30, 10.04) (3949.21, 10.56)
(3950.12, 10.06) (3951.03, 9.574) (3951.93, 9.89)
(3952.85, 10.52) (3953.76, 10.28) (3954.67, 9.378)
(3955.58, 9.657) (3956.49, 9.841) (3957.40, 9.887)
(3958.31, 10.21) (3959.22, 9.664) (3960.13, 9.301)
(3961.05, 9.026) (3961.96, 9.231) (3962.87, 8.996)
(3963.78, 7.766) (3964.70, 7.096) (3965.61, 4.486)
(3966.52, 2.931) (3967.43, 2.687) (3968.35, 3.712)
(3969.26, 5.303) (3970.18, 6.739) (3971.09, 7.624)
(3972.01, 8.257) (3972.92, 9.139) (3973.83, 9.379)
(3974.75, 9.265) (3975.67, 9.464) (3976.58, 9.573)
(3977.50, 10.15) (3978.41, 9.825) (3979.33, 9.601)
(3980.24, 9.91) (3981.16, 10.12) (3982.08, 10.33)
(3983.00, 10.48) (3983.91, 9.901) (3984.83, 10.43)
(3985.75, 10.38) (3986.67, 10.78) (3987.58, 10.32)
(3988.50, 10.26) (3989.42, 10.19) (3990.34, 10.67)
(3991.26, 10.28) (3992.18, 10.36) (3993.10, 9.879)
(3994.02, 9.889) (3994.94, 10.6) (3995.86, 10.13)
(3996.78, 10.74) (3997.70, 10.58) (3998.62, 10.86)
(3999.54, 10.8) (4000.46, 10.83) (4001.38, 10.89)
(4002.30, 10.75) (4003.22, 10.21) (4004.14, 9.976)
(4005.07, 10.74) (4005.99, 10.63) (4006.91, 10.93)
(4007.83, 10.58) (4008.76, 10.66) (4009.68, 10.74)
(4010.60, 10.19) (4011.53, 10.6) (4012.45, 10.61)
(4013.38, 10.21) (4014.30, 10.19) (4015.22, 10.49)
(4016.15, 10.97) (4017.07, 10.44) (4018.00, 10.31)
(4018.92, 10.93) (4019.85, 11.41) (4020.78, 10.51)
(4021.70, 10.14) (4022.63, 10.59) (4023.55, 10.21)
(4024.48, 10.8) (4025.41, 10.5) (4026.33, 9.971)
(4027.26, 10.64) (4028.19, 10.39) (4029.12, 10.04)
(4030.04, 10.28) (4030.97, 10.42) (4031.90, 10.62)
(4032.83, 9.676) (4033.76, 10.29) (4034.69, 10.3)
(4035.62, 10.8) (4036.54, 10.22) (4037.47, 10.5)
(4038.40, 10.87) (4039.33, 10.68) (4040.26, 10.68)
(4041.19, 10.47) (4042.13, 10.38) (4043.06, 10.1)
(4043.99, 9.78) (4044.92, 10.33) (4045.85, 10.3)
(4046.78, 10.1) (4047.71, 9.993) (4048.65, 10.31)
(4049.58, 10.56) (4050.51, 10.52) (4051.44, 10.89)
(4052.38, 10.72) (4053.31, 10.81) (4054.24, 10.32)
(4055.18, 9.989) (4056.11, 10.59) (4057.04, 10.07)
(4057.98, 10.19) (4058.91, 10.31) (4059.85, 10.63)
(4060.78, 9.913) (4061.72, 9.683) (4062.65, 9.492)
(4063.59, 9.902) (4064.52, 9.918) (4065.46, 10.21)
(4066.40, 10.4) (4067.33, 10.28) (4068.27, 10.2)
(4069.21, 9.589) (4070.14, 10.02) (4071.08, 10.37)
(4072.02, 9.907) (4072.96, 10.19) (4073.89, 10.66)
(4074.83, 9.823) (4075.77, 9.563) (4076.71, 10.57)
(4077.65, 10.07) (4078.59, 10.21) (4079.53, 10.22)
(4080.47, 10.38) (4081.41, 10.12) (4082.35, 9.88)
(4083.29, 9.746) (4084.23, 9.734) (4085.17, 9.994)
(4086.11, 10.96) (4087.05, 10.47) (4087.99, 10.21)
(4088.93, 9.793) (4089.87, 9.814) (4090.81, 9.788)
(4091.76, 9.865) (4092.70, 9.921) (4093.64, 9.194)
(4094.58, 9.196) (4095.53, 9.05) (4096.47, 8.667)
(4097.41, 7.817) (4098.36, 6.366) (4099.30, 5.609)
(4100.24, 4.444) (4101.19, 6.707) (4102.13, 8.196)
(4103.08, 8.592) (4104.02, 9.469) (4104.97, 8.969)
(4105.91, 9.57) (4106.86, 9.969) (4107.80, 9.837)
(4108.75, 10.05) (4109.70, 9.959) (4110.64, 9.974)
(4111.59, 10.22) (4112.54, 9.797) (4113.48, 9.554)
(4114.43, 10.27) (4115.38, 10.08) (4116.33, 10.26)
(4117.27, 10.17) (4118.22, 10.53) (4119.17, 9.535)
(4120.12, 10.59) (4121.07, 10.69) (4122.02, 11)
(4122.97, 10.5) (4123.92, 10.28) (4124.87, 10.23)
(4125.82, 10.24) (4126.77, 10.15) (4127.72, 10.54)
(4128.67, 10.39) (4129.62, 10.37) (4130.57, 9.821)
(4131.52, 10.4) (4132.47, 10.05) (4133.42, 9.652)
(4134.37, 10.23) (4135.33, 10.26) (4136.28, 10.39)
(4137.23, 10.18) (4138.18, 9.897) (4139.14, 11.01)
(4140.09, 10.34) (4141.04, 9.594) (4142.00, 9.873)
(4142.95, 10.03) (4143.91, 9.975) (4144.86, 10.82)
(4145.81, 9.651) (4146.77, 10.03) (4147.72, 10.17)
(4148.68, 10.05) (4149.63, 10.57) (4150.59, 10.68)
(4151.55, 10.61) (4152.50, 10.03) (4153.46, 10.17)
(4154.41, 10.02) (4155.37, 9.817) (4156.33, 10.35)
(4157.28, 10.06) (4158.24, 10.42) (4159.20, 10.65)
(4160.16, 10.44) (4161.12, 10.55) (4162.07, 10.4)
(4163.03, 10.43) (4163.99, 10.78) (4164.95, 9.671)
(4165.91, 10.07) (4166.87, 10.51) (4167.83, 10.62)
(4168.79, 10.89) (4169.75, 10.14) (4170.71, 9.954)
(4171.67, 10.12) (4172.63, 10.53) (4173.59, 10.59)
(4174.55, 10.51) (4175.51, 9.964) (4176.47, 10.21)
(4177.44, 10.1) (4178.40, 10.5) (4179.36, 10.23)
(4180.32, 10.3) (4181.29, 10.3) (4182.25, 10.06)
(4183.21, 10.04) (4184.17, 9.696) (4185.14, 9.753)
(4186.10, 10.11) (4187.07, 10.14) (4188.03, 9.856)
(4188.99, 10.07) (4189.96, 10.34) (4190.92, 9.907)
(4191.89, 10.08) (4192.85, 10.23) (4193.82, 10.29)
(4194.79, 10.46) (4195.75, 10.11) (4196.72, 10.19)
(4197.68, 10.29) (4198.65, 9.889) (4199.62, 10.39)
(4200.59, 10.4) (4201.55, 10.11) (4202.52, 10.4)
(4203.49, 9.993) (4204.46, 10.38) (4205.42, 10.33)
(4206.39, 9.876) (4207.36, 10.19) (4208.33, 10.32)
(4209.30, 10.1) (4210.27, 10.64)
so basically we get 0.13 mag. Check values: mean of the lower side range 9.43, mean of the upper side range 10.2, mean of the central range 8.6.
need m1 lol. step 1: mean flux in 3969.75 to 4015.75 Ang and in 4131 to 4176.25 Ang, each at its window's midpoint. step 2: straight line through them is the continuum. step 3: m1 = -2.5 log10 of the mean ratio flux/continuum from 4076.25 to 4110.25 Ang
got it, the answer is 0.11 mag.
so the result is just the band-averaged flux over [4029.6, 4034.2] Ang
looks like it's 10.2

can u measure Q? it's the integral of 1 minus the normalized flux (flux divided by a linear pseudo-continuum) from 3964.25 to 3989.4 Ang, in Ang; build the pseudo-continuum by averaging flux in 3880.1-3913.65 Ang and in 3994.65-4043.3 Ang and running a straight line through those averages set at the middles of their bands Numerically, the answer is 4.0 Ang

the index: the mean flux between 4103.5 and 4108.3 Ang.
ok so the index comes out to 9.56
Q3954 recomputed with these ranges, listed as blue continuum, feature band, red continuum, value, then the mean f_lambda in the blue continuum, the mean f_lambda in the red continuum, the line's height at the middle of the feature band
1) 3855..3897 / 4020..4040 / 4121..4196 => -0.066 mag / 9.3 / 10.2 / 9.81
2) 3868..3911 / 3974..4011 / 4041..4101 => -0.078 mag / 9.31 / 9.82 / 9.6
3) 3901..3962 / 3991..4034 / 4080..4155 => -0.083 mag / 9.66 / 9.78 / 9.71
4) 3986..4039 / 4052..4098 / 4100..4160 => 0.025 mag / 10.5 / 9.98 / 10.2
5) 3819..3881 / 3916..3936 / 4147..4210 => 0.128 mag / 9.47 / 10.2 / 9.65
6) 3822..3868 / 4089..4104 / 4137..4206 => 0.206 mag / 9.37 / 10.2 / 10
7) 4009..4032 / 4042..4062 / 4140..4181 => 0.014 mag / 10.5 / 10.3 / 10.4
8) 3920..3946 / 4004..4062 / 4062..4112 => -0.118 mag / 9.06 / 9.51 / 9.35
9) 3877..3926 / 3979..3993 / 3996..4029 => 0.005 mag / 9.49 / 10.6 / 10.3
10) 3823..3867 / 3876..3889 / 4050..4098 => 0.162 mag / 9.34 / 10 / 9.45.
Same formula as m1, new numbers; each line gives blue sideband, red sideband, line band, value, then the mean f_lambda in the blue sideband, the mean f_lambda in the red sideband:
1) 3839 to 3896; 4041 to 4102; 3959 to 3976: 0.297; 9.49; 9.77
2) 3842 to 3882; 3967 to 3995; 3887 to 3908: 0.057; 10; 9.2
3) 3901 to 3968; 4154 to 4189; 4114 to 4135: -0.023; 9.32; 10.2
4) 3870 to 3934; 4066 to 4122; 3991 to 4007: -0.120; 9.19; 9.6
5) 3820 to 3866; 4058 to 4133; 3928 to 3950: 0.072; 9.35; 9.75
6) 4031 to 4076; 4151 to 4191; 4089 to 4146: 0.066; 10.3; 10.2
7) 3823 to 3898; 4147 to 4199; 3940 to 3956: -0.073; 9.18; 10.2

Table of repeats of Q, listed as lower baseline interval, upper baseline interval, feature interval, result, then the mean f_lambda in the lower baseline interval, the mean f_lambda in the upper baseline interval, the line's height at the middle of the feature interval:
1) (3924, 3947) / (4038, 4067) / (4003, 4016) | -0.9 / 8.91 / 10.3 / 9.78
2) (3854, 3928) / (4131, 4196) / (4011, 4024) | -0.8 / 9.68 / 10.2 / 9.93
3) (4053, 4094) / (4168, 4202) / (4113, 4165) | -0.5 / 10.1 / 10.2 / 10.2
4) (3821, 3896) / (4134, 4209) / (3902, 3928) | -2.4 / 9.18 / 10.2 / 9.37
